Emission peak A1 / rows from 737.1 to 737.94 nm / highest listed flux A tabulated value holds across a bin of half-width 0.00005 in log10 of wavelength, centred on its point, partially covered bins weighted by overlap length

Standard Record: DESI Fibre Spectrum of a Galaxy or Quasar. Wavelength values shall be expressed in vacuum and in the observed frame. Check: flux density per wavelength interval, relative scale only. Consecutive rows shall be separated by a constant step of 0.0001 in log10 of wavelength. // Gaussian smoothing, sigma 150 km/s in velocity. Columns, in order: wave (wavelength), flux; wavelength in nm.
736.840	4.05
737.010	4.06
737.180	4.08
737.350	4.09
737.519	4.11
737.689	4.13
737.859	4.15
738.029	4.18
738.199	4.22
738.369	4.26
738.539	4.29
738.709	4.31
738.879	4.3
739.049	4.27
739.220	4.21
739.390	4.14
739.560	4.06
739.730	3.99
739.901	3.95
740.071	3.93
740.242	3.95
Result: 4.15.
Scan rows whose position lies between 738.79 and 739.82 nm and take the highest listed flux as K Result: 4.3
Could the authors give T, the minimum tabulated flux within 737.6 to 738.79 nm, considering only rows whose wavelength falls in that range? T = 4.13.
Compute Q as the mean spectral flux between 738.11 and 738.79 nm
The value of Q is 4.27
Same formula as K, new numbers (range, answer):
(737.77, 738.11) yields 4.18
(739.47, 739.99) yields 4.06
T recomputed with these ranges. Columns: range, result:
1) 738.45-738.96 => 4.29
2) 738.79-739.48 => 4.14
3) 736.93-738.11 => 4.06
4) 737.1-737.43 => 4.08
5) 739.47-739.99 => 3.95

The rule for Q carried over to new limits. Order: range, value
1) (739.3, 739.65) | 4.11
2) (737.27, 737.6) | 4.11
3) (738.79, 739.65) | 4.2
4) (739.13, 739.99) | 4.07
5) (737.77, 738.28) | 4.18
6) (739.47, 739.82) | 4.02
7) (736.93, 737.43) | 4.07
